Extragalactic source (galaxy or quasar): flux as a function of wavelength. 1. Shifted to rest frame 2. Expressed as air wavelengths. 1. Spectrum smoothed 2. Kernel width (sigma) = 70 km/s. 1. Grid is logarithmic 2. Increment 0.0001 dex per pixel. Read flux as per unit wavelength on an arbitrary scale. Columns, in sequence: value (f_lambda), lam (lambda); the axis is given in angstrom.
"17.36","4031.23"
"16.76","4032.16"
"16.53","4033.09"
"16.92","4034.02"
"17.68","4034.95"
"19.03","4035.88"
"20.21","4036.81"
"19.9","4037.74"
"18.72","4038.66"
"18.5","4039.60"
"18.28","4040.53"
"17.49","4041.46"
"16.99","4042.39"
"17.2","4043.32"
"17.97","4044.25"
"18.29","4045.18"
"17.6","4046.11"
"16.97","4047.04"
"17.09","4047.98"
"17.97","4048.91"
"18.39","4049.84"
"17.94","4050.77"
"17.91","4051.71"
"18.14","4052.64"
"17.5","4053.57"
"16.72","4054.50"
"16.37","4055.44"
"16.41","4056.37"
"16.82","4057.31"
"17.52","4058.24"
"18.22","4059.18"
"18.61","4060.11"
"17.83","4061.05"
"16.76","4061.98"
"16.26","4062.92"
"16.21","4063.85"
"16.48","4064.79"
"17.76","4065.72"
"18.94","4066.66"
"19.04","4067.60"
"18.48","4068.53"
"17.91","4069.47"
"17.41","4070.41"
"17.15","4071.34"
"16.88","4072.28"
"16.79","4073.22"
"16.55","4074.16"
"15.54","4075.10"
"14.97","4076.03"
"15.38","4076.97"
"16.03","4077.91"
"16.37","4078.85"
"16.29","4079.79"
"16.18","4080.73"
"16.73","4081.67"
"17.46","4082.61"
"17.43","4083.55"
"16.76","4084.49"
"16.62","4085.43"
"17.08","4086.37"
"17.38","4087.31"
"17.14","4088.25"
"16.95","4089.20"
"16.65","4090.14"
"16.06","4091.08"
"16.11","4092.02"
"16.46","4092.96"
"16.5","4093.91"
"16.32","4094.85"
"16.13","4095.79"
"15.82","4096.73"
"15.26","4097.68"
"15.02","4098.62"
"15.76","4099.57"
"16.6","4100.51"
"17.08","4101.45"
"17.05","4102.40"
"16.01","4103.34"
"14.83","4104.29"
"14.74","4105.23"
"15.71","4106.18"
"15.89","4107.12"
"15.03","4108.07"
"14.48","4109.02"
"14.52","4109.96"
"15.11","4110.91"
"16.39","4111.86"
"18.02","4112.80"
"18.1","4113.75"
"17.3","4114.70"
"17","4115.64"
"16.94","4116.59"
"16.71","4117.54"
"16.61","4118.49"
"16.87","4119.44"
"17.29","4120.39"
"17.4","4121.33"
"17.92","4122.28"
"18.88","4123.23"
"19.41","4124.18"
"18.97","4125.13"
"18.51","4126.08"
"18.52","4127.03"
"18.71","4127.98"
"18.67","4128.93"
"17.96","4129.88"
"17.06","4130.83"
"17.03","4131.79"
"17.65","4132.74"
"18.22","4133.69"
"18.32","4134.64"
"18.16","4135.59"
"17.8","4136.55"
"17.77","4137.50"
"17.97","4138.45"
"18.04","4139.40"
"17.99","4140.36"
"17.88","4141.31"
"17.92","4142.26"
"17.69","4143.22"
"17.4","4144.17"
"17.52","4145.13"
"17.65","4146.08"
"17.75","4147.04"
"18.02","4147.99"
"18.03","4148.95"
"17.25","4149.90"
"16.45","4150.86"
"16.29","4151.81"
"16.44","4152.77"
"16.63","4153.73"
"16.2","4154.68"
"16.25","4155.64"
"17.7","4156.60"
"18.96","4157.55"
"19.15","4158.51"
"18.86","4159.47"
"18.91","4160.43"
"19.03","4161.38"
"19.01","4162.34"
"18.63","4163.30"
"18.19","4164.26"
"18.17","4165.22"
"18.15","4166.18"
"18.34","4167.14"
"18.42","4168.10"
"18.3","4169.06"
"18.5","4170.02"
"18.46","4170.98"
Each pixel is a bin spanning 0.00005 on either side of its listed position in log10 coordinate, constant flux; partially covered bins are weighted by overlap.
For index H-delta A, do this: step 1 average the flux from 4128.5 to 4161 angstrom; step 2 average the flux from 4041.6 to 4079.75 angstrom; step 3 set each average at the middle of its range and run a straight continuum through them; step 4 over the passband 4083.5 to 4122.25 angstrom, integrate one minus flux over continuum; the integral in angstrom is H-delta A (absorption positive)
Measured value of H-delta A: 2.4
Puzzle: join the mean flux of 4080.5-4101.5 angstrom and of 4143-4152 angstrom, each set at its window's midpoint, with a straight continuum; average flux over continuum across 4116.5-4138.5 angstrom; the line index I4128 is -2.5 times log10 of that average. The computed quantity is -0.049 mag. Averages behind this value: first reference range 16.5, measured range 17.9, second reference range 17.4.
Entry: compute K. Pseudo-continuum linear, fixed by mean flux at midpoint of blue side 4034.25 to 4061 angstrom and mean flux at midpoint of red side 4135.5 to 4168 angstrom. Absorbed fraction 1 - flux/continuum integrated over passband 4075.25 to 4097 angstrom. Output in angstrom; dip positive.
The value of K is 1.7 angstrom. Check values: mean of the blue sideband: 17.9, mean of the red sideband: 17.8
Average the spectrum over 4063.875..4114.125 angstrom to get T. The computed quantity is 16.5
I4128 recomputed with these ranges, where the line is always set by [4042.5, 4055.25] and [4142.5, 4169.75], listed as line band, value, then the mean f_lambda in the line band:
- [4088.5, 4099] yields 0.10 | 16.1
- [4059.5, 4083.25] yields 0.04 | 17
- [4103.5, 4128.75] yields 0.05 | 16.9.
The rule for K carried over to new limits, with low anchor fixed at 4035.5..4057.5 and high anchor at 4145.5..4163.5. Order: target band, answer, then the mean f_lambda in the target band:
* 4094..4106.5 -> 1.3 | 15.9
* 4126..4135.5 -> -0.2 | 18.1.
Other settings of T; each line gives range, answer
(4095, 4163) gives 17.2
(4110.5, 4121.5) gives 17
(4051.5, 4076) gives 17.3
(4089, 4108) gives 16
